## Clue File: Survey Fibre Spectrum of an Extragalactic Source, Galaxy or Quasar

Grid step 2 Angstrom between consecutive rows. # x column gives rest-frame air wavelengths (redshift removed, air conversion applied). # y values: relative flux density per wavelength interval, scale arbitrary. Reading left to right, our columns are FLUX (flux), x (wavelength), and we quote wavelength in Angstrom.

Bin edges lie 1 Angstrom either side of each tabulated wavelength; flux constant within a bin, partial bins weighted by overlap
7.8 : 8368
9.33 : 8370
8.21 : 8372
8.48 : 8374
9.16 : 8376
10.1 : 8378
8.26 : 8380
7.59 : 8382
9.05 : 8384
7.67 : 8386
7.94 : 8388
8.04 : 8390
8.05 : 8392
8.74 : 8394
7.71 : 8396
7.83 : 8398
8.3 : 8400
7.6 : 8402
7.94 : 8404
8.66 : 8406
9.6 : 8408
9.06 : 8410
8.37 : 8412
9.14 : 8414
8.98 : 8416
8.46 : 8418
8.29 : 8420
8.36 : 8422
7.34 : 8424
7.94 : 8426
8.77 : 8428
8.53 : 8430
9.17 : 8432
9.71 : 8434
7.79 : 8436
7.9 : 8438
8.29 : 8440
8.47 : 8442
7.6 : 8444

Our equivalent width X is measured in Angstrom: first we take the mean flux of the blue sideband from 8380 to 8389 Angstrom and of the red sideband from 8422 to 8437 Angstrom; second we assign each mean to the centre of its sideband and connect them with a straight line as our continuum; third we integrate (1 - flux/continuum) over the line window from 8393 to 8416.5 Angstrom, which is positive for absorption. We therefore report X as -0.7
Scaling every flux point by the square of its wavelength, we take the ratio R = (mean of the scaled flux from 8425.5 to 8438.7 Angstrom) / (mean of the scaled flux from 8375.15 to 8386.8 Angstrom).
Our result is 1.0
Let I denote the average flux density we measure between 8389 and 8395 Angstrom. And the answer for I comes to 8.28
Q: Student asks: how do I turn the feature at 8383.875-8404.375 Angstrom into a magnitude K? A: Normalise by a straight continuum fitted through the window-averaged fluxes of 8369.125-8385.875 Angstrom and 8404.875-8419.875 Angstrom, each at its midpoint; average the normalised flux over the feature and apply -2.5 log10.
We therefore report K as 0.10 mag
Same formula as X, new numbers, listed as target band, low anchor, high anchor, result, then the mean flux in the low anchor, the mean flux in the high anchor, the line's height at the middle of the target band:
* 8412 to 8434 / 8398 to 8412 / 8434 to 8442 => -0.5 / 8.47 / 8.27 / 8.36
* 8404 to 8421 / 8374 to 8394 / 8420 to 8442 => -0.7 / 8.45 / 8.38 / 8.41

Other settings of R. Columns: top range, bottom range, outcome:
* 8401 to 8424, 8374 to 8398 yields 1.03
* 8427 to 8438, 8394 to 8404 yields 1.10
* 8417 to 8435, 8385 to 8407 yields 1.07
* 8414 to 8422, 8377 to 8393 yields 1.04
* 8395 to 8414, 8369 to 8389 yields 0.98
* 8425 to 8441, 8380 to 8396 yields 1.06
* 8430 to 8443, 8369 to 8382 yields 0.98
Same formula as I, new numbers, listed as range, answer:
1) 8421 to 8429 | 8.1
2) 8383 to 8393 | 8.15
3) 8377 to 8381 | 9.18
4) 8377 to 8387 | 8.53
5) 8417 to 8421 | 8.38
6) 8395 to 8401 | 7.95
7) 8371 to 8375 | 8.35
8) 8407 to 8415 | 9.04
